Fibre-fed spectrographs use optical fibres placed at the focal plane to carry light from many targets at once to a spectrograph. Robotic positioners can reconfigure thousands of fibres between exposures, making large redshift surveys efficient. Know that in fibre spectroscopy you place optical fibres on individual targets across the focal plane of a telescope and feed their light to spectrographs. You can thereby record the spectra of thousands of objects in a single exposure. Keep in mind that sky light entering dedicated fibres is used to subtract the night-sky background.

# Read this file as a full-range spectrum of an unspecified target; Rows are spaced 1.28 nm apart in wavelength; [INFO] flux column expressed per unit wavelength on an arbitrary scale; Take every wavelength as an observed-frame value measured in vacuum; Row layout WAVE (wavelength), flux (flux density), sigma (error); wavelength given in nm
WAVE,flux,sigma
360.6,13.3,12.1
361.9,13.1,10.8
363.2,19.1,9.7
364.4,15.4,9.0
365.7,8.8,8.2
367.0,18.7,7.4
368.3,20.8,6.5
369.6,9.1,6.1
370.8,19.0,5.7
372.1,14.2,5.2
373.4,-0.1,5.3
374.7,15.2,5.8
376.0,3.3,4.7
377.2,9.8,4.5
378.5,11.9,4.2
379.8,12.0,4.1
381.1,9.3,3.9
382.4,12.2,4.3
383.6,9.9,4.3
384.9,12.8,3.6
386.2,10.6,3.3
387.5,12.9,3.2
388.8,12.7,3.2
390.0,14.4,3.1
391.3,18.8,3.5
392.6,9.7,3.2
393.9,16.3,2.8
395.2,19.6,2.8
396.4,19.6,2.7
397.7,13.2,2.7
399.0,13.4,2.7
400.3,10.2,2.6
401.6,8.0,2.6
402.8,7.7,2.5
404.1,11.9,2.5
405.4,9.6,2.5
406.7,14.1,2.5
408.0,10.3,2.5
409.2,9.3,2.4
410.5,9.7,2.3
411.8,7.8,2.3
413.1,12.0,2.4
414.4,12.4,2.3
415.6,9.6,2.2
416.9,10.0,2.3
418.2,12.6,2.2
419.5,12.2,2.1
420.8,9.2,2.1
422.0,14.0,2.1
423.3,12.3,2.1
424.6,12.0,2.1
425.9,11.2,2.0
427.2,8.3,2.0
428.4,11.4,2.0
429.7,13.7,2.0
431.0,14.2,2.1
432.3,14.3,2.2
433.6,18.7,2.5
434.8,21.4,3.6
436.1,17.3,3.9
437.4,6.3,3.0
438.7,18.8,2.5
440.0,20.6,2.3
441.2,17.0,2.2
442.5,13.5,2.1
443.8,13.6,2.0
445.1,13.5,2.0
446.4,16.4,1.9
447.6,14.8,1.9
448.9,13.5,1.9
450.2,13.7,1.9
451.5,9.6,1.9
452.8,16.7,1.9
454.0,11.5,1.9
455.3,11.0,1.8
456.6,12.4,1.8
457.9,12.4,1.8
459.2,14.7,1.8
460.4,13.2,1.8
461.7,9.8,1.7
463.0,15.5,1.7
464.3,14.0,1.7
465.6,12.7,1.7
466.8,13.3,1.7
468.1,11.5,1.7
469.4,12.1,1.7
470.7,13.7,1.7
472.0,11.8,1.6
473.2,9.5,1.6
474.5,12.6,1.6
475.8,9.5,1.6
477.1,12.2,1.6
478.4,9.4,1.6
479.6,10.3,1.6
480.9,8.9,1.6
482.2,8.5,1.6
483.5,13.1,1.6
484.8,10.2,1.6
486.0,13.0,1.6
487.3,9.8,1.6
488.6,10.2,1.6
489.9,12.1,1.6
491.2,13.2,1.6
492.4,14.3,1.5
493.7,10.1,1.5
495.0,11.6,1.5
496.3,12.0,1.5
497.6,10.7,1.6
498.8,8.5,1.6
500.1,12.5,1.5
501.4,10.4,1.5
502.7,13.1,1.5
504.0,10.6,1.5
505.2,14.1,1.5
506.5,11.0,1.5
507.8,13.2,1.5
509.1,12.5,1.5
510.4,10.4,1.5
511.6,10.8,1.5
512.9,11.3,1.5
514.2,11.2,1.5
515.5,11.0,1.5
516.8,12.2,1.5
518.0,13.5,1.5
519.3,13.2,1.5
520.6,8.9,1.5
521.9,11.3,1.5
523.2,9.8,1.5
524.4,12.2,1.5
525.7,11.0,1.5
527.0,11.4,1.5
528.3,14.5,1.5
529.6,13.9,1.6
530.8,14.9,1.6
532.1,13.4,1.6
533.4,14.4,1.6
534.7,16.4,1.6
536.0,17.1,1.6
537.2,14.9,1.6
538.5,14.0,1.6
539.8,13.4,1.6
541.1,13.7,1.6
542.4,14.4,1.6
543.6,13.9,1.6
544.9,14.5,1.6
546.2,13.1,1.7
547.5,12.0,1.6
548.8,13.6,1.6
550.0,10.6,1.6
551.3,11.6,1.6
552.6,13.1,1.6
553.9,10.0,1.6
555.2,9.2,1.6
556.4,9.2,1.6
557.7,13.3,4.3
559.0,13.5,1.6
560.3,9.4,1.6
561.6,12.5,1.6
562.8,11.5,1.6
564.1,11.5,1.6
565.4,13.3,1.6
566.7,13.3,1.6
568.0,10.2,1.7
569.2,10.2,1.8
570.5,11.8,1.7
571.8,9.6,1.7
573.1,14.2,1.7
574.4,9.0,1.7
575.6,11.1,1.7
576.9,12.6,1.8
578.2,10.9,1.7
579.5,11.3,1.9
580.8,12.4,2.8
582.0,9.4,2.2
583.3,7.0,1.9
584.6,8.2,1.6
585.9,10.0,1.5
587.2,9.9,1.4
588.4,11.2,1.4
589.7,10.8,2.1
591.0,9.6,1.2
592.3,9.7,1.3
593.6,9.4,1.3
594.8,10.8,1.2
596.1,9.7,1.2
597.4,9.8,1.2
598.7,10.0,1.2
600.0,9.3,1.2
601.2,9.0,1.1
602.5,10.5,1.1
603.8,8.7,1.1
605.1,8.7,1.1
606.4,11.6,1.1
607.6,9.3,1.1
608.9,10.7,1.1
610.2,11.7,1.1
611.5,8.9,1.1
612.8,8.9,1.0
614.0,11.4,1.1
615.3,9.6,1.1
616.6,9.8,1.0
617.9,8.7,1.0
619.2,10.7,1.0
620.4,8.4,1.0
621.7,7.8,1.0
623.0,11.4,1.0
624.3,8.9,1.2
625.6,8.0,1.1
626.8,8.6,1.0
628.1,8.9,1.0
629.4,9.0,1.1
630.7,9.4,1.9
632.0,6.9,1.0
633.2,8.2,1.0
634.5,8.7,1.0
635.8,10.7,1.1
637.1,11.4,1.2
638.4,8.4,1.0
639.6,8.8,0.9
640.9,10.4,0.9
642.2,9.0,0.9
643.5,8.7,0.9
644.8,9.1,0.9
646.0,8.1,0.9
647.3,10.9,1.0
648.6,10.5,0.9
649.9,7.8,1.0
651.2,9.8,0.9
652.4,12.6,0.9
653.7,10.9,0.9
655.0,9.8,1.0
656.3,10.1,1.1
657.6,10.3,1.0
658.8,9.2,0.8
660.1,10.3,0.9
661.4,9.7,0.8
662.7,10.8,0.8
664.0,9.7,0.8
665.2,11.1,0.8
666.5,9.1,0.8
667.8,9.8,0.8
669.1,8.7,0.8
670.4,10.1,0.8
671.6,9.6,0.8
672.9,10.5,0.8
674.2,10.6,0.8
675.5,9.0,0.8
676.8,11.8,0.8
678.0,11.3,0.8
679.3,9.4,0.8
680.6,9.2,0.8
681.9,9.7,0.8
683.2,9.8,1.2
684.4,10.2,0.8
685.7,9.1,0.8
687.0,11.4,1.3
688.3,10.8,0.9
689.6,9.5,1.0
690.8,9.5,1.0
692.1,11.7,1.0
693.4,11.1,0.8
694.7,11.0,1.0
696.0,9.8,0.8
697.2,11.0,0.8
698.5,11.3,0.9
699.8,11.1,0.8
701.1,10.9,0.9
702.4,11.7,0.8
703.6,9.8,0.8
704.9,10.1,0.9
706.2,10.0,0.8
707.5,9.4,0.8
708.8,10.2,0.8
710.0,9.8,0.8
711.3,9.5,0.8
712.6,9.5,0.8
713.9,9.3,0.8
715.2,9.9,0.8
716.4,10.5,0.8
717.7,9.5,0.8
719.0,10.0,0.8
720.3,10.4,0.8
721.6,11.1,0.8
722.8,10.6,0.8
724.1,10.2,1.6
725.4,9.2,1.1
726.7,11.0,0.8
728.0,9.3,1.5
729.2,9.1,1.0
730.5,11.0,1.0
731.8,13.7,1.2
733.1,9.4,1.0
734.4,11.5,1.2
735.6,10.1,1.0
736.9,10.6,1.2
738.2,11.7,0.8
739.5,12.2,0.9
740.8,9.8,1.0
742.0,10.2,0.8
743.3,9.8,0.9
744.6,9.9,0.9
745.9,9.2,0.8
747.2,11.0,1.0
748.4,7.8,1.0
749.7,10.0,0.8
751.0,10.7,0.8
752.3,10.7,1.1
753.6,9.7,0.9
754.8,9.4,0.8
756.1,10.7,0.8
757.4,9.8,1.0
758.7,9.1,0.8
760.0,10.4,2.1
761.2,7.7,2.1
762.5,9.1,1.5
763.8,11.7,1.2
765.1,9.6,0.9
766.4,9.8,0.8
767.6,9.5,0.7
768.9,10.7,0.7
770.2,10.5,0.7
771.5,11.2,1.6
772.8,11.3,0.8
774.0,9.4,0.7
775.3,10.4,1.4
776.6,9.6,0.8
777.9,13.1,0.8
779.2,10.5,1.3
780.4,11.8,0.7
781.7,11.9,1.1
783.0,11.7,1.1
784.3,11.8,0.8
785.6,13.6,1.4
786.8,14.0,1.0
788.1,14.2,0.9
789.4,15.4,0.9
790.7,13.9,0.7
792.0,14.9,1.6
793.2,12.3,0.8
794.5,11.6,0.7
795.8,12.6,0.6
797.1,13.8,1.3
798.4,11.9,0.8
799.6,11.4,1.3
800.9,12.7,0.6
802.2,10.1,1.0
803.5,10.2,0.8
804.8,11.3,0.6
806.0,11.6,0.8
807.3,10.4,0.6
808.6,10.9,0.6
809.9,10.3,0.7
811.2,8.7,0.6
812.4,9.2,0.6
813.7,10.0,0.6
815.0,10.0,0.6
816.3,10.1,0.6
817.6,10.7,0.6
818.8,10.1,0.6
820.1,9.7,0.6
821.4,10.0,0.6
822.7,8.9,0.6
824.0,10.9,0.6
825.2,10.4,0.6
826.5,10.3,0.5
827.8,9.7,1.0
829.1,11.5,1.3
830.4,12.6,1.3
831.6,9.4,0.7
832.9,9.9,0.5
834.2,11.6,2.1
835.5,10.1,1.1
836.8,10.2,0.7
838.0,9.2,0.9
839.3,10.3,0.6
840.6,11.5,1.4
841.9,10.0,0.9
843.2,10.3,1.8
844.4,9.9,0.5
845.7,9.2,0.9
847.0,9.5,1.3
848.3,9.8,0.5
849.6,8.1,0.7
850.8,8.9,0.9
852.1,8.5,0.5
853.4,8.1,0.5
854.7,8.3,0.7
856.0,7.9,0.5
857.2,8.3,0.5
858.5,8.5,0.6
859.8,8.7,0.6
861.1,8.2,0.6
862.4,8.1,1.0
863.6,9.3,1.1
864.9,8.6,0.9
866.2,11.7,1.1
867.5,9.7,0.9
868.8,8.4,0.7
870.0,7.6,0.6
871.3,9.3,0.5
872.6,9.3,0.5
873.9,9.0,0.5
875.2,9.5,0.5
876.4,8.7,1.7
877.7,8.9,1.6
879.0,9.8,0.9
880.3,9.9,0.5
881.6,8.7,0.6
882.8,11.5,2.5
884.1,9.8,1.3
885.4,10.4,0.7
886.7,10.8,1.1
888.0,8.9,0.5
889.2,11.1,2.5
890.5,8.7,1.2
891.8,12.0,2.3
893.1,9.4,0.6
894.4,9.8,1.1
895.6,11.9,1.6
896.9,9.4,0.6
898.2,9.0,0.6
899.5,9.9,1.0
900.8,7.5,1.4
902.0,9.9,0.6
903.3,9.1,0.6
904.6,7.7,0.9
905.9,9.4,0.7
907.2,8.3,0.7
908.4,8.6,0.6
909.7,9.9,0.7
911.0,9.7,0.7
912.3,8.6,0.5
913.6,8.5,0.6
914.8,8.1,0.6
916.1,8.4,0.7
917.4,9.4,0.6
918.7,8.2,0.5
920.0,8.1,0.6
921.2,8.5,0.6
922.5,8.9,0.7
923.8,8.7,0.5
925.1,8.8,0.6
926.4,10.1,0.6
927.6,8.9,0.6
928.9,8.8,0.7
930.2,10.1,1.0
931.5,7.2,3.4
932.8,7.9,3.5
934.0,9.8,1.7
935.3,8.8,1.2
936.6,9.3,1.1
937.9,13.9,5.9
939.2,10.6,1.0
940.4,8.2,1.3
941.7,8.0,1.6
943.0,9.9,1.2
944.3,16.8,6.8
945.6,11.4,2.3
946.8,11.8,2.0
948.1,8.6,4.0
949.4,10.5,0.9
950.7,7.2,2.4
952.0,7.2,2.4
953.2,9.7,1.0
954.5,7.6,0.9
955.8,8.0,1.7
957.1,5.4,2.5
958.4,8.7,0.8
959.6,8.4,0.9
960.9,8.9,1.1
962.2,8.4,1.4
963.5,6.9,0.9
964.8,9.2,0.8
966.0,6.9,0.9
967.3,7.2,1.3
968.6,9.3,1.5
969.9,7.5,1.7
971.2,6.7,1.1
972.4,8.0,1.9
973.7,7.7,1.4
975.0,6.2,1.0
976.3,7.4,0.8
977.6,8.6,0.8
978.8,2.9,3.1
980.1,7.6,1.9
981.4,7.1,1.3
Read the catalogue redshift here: 1.82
